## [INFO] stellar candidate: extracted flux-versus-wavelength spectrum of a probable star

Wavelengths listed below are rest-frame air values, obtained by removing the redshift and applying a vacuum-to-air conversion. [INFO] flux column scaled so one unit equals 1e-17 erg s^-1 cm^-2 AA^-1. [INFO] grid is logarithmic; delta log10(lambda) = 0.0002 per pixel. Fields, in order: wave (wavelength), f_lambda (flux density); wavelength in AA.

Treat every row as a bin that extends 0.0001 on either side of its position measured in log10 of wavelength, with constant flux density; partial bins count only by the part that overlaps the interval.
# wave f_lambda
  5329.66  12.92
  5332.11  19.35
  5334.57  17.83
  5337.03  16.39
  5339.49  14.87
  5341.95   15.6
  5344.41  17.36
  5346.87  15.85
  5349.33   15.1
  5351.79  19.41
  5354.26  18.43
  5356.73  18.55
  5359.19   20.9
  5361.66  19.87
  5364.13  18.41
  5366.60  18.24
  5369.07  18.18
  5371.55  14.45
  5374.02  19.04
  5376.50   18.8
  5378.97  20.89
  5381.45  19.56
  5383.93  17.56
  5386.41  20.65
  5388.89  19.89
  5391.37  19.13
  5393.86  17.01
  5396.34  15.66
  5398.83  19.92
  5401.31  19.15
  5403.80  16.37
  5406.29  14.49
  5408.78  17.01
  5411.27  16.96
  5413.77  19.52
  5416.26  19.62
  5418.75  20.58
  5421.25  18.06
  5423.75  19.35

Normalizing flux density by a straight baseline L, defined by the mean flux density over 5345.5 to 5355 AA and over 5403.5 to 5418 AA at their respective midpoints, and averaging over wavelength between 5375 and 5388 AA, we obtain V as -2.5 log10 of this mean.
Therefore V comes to -0.13 mag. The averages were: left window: 17.1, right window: 17.5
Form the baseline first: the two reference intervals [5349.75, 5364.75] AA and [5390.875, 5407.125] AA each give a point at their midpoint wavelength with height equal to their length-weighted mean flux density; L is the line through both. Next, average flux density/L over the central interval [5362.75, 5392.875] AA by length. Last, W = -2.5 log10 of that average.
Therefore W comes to -0.03 mag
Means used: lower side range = 19.1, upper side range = 17.4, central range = 18.7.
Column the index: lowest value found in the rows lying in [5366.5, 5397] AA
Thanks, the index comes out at 14.45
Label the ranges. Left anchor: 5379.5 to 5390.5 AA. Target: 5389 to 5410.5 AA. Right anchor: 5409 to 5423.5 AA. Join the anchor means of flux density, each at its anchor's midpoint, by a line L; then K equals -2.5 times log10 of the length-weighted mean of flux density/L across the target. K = 0.10 mag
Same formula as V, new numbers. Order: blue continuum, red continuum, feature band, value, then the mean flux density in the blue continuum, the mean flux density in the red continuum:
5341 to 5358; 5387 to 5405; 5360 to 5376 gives -0.030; 17.2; 18.3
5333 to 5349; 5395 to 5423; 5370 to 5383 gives -0.081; 16.3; 18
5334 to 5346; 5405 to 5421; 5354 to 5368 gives -0.140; 16.3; 18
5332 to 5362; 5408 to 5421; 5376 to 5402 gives -0.038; 17.5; 18.7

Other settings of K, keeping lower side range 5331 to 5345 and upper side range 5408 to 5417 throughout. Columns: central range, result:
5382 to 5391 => -0.093 mag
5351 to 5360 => -0.123 mag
